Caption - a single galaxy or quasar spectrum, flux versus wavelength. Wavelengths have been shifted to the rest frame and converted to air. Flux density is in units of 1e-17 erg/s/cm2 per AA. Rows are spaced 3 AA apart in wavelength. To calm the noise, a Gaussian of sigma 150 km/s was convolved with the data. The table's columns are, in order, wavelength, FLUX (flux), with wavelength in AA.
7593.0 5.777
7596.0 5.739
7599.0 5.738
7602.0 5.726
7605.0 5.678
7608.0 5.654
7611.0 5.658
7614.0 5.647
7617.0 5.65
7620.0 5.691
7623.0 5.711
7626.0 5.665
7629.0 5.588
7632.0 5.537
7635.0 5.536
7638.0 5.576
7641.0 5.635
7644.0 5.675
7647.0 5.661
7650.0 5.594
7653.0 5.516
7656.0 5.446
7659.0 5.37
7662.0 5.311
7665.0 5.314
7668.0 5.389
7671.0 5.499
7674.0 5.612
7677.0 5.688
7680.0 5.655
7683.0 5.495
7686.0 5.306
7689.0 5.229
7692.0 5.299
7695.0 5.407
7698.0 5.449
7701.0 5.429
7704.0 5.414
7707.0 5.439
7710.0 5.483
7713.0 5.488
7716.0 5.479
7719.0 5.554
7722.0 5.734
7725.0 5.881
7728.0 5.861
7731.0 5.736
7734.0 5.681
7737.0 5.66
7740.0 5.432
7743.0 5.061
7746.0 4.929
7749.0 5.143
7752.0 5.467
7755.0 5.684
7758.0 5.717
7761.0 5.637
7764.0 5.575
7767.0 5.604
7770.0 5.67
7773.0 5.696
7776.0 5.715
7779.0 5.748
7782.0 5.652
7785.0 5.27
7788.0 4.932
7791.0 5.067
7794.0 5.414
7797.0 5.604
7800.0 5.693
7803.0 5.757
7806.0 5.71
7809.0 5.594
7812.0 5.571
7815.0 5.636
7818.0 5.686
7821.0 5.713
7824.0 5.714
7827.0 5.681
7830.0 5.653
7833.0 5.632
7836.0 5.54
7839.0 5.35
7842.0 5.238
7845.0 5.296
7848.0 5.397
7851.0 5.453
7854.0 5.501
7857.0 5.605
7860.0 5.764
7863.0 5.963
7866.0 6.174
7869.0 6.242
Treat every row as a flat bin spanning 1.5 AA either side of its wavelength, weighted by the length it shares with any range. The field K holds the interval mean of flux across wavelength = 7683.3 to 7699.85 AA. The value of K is 5.35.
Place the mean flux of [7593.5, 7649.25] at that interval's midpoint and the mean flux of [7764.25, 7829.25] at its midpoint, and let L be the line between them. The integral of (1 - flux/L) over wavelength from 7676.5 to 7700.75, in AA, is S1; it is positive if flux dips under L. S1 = 0.8 AA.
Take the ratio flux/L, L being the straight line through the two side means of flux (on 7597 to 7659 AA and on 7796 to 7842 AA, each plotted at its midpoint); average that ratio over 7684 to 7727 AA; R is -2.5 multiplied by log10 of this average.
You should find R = 0.03 mag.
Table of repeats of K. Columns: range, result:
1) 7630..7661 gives 5.55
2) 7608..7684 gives 5.57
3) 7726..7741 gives 5.69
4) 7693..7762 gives 5.51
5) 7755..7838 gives 5.59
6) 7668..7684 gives 5.57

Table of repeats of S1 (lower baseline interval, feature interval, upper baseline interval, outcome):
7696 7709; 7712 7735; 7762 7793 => -1.0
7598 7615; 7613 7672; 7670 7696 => 0.3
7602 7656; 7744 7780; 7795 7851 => 0.3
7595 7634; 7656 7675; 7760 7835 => 0.8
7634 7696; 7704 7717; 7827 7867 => 0.1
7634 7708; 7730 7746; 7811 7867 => 0.2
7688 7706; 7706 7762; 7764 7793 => -1.1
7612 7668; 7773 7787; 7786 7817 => -0.2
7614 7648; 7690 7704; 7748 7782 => 0.6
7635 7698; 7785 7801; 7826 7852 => 0.4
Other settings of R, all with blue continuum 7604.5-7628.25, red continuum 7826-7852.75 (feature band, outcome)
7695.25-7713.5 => 0.03 mag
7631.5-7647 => 0.01 mag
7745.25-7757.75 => 0.04 mag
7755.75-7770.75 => -0.02 mag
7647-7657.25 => 0.02 mag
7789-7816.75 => -0.01 mag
